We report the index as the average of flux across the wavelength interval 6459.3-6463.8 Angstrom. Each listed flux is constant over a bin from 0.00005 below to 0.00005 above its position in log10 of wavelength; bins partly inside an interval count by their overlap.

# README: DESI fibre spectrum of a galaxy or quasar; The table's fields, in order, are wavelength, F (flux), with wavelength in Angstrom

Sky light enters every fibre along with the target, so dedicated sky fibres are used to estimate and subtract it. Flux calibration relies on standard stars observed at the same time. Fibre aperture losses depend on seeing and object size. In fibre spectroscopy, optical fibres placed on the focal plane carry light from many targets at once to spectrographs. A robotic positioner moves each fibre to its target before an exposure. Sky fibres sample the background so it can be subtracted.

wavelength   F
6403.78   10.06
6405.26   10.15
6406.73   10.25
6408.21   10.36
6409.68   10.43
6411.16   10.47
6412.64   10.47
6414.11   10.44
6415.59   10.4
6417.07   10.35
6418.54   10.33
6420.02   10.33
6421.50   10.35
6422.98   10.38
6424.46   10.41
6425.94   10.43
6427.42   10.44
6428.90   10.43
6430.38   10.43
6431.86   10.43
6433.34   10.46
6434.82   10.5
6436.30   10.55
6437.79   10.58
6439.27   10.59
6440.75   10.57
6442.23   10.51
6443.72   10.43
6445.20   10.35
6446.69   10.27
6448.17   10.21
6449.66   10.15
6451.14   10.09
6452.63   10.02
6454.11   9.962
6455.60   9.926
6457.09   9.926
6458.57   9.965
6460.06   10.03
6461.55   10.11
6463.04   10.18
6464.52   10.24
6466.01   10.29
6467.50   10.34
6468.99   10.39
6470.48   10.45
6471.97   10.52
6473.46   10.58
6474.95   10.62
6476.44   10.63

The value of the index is 10.1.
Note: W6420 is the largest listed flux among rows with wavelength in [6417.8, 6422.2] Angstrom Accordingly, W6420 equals 10.35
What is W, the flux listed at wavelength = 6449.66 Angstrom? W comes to 10.15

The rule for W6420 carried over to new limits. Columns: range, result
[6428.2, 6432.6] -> 10.43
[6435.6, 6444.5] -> 10.59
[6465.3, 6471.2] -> 10.45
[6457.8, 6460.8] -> 10.03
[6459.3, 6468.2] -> 10.34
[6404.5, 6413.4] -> 10.47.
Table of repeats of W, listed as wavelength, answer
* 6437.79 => 10.58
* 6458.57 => 9.965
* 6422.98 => 10.38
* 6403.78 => 10.06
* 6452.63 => 10.02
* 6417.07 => 10.35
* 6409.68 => 10.43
